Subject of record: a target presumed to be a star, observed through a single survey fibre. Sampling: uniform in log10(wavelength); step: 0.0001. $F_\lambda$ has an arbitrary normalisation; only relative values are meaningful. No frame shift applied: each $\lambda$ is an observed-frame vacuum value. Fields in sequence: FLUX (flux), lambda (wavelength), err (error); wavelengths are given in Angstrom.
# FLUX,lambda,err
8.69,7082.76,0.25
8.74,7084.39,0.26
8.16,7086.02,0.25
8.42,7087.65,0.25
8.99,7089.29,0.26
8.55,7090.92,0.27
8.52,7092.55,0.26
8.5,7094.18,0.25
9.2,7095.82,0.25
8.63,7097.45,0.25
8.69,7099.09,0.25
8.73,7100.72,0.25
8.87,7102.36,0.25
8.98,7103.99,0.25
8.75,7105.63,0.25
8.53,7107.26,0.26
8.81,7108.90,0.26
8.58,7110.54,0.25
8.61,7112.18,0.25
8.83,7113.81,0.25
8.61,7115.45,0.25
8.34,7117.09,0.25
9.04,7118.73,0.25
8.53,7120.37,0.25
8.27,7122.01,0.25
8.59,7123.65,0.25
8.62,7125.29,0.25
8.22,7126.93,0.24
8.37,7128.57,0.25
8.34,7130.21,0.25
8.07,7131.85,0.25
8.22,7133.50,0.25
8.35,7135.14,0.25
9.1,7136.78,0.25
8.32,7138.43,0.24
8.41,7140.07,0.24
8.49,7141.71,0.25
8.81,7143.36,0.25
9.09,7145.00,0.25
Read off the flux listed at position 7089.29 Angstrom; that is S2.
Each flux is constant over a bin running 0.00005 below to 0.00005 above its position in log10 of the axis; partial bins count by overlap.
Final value 8.99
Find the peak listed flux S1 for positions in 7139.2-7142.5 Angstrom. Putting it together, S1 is 8.49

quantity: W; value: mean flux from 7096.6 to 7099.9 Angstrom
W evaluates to 8.66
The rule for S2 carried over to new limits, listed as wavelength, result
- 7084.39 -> 8.74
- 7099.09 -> 8.69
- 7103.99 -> 8.98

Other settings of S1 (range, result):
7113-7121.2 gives 9.04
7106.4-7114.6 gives 8.83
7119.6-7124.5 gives 8.59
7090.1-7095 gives 8.55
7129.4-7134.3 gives 8.34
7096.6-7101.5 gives 8.73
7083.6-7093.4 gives 8.99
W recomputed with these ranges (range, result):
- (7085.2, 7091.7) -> 8.53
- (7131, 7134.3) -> 8.13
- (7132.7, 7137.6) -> 8.57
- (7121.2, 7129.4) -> 8.42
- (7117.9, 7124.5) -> 8.61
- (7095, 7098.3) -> 8.9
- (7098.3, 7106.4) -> 8.81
